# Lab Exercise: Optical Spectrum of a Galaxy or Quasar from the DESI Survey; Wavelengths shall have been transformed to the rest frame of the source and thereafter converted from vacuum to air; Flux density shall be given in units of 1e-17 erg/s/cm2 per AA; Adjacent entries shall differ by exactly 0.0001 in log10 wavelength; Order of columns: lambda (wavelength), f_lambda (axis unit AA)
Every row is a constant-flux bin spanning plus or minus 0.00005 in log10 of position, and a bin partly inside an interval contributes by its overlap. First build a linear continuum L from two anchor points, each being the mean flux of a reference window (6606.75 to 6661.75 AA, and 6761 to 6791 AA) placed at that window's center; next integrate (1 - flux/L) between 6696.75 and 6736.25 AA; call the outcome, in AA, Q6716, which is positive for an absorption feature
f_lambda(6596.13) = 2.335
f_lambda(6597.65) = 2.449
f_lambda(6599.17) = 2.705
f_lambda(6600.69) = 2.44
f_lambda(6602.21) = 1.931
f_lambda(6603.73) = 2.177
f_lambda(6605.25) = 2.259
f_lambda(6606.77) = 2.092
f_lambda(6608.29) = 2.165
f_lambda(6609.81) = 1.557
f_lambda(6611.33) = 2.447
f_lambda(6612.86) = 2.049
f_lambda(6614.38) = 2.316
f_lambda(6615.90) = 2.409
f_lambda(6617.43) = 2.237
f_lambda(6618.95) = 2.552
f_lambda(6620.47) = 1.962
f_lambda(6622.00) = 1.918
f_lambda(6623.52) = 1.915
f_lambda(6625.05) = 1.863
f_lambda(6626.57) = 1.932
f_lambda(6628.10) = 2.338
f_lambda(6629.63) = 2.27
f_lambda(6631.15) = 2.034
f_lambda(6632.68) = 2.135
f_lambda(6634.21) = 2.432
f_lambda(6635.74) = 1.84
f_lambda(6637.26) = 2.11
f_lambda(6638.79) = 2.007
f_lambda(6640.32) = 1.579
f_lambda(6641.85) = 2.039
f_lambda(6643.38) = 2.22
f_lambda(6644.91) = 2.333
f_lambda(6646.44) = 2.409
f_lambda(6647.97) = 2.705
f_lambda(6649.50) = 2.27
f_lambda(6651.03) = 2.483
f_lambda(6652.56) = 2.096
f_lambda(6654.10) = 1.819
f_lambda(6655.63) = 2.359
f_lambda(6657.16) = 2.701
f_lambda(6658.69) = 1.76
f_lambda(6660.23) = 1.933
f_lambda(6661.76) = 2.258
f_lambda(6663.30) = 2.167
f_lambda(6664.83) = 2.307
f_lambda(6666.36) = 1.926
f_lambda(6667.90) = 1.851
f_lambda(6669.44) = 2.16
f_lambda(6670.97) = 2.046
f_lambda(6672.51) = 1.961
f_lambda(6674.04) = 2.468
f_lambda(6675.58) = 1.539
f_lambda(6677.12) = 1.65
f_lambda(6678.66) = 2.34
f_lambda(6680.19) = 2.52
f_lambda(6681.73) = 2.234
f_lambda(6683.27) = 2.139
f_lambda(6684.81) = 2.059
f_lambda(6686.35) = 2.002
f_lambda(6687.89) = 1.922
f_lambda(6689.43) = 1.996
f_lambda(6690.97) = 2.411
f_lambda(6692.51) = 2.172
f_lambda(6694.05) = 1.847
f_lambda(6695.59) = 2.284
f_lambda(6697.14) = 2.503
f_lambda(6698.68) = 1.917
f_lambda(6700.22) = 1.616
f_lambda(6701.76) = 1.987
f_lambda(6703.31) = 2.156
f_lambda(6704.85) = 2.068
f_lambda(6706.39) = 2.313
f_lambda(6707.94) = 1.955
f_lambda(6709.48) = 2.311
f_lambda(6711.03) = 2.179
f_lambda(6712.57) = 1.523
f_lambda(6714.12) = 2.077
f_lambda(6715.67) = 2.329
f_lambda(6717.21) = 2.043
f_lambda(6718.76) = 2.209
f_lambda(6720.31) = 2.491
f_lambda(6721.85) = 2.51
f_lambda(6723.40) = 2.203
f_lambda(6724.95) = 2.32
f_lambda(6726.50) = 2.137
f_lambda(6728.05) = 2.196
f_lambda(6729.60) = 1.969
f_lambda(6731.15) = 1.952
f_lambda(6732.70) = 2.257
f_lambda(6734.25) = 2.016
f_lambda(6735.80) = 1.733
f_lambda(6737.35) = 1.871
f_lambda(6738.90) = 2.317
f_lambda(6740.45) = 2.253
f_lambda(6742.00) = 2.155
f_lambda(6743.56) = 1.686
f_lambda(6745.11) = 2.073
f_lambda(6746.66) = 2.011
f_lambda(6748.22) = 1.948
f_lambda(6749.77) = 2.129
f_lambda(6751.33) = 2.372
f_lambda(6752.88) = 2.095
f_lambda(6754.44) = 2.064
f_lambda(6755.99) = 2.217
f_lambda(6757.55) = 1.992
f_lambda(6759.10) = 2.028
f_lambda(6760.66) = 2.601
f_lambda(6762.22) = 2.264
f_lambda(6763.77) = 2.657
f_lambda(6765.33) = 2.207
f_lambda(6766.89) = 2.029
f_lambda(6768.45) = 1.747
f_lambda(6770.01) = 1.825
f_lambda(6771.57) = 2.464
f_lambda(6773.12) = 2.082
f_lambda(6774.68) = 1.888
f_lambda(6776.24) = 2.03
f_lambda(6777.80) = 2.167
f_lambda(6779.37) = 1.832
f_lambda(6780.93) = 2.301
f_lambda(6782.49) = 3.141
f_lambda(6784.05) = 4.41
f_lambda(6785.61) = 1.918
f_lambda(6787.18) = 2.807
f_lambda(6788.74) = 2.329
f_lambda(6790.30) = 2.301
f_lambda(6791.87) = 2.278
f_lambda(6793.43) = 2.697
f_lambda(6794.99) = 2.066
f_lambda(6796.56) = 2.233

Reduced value 2.6 AA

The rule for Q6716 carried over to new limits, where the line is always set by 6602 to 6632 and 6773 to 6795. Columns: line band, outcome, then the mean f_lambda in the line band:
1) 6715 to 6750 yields 3.3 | 2.12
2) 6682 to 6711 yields 2.3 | 2.1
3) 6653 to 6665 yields 0.3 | 2.15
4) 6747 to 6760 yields 1.5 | 2.11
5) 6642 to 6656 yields -0.6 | 2.29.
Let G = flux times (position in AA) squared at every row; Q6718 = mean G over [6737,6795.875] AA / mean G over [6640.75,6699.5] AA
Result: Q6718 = 1.08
